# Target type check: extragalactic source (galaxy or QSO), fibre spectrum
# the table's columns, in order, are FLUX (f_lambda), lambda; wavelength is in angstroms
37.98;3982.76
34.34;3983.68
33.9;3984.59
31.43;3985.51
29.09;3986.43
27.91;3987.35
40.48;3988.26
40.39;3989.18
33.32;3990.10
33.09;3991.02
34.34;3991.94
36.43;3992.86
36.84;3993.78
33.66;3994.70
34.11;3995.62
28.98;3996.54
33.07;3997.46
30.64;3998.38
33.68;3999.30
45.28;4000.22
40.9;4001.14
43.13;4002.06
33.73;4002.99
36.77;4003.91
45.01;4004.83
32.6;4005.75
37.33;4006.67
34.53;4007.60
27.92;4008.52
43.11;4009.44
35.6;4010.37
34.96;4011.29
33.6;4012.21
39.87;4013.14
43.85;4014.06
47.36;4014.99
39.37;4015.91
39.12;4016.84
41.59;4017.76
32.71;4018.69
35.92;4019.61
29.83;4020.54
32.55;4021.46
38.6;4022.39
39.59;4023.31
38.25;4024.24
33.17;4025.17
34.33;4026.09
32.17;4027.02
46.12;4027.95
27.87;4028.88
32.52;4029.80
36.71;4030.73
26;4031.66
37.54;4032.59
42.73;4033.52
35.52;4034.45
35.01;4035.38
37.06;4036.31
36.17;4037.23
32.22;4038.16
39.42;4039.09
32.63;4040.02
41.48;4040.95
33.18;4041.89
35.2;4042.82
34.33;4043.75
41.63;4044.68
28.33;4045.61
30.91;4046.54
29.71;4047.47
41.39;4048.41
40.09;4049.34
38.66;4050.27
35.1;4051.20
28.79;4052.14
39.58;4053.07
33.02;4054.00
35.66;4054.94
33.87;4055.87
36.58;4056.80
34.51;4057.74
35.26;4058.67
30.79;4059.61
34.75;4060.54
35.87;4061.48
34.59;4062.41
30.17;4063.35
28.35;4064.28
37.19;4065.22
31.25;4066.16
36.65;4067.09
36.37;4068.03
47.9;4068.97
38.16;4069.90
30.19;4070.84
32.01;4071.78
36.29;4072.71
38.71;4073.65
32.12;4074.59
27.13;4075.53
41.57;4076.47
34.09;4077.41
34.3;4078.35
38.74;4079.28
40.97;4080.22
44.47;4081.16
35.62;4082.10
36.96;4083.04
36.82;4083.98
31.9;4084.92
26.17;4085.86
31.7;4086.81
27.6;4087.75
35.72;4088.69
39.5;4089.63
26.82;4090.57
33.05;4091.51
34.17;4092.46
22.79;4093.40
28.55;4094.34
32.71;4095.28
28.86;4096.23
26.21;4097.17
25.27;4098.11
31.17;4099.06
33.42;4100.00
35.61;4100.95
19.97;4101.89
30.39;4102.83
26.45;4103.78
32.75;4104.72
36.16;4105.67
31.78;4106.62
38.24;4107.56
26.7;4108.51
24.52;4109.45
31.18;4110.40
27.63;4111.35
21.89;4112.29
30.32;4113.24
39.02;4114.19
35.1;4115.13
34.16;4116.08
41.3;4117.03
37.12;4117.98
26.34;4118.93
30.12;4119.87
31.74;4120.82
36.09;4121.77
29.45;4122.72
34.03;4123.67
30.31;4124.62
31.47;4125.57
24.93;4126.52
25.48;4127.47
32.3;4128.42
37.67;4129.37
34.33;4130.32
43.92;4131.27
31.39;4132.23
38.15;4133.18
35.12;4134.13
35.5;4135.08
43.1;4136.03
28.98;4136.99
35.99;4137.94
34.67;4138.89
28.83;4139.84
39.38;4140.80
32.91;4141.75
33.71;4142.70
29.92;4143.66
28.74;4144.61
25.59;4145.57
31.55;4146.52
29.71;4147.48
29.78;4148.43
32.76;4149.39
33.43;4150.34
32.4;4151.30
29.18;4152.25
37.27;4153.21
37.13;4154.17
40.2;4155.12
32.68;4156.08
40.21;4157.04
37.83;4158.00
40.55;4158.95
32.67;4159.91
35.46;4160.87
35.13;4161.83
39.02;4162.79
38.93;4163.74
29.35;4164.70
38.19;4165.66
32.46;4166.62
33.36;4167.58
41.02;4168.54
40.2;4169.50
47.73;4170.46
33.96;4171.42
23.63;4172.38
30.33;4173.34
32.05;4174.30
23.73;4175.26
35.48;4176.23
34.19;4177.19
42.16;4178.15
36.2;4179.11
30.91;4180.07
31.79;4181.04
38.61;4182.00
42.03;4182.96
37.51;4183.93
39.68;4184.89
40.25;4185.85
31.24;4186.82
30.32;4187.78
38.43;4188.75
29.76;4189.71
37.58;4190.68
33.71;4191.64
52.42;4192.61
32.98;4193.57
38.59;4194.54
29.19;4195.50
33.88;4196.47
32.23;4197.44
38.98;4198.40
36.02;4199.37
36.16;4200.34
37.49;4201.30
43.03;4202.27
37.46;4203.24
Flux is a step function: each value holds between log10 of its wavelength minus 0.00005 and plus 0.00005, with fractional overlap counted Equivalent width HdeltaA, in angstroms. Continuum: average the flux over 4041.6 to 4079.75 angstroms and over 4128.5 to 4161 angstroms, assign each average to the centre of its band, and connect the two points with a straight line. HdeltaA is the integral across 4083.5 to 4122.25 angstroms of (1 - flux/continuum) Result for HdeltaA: 3.9 angstroms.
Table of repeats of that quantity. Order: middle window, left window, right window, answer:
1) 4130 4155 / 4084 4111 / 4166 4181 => -0.69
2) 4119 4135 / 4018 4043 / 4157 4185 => 1.26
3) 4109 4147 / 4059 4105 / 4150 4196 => 1.99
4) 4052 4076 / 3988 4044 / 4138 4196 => 0.86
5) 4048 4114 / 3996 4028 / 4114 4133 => 2.85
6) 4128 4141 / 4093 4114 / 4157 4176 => -1.37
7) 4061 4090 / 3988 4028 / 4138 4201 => 0.64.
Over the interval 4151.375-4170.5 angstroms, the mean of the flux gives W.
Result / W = 36.6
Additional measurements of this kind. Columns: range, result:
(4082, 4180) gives 33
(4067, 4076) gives 35.5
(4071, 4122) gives 32.4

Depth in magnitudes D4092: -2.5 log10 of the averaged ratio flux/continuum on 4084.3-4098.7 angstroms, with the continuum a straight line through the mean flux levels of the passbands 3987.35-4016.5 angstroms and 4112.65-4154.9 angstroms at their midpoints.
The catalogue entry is 0.14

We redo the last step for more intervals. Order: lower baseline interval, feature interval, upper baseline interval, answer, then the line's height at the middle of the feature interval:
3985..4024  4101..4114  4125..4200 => 0.19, 35.3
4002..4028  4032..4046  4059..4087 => 0.00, 36.3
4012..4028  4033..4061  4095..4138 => 0.02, 36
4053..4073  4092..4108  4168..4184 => 0.16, 35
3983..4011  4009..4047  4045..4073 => -0.04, 35.1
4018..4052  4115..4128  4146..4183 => 0.10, 35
